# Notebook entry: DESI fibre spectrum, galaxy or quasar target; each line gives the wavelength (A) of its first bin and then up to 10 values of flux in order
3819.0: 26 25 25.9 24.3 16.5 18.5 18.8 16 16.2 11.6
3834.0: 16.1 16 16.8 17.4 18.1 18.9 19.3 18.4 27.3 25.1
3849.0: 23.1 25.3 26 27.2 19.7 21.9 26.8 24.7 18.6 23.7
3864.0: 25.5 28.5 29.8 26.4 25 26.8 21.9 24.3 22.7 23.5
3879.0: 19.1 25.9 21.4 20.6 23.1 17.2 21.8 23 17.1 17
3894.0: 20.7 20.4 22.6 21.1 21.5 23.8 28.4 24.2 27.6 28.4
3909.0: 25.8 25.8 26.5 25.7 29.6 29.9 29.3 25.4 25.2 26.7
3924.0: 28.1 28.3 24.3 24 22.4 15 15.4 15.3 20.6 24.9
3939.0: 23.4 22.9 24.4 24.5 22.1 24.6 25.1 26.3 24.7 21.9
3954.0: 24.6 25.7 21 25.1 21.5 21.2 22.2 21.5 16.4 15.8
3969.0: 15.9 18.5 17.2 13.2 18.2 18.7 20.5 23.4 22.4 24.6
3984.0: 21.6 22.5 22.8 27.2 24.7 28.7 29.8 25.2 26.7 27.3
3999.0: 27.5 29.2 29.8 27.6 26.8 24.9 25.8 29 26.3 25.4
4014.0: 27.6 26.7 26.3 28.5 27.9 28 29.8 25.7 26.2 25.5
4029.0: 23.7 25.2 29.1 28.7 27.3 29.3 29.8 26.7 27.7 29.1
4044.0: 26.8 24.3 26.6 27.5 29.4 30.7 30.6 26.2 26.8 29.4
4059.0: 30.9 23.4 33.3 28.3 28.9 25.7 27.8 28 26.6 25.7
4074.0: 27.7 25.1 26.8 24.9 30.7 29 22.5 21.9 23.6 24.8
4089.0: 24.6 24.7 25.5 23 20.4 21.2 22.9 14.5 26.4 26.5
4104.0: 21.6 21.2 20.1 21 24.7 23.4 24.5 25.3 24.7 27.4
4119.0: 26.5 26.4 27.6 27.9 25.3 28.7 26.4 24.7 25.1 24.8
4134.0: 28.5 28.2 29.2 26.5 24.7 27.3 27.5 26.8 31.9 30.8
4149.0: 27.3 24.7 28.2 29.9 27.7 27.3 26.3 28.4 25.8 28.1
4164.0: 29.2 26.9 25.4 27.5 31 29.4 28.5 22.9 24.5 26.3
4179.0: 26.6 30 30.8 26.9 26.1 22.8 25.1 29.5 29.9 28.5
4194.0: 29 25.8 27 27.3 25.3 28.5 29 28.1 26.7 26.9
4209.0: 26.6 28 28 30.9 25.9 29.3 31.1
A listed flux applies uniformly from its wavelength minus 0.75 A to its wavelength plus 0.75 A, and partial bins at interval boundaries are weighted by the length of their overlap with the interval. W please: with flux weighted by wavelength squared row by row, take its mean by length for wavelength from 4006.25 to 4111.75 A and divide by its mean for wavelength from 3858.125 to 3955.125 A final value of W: 1.19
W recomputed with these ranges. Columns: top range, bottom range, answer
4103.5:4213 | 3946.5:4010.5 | 1.25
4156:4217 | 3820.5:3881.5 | 1.48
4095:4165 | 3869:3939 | 1.24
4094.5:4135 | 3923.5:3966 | 1.17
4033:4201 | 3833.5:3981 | 1.30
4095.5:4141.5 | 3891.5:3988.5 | 1.19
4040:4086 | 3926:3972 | 1.34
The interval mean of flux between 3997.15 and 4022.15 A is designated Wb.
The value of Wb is 27.3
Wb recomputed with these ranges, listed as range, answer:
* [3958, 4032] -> 24.3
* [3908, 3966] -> 23.9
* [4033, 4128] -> 26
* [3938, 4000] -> 22.8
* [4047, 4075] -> 28.1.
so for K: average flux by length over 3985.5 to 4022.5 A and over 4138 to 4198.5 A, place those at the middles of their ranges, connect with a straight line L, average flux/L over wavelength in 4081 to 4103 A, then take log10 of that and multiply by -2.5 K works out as 0.17 mag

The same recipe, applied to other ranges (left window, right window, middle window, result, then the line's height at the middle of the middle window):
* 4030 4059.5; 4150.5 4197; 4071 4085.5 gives 0.077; 27.9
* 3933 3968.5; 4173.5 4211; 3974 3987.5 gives 0.068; 22.8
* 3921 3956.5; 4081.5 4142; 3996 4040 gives -0.143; 23.9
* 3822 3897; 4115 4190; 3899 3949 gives -0.079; 22.8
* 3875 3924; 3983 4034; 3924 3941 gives 0.137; 24.7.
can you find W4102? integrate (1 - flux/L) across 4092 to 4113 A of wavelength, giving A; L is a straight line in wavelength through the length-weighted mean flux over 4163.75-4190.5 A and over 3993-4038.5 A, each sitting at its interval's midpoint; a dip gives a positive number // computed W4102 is 3.8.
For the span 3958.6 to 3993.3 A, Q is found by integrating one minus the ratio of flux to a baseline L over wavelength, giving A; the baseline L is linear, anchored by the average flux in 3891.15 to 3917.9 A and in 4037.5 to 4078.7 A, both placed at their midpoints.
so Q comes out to 6.5 A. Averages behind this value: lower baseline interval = 24.6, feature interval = 21.2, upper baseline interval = 27.7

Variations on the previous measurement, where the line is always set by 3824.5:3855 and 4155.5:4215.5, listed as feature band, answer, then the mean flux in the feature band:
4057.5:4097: -1.7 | 26.1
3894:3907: -1.6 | 23.6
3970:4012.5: -2.3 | 24.3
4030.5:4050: -2.9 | 27.7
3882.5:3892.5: 0.2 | 20.2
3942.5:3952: -1.0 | 24.5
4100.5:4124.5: 1.0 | 24.7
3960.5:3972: 1.9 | 18.7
